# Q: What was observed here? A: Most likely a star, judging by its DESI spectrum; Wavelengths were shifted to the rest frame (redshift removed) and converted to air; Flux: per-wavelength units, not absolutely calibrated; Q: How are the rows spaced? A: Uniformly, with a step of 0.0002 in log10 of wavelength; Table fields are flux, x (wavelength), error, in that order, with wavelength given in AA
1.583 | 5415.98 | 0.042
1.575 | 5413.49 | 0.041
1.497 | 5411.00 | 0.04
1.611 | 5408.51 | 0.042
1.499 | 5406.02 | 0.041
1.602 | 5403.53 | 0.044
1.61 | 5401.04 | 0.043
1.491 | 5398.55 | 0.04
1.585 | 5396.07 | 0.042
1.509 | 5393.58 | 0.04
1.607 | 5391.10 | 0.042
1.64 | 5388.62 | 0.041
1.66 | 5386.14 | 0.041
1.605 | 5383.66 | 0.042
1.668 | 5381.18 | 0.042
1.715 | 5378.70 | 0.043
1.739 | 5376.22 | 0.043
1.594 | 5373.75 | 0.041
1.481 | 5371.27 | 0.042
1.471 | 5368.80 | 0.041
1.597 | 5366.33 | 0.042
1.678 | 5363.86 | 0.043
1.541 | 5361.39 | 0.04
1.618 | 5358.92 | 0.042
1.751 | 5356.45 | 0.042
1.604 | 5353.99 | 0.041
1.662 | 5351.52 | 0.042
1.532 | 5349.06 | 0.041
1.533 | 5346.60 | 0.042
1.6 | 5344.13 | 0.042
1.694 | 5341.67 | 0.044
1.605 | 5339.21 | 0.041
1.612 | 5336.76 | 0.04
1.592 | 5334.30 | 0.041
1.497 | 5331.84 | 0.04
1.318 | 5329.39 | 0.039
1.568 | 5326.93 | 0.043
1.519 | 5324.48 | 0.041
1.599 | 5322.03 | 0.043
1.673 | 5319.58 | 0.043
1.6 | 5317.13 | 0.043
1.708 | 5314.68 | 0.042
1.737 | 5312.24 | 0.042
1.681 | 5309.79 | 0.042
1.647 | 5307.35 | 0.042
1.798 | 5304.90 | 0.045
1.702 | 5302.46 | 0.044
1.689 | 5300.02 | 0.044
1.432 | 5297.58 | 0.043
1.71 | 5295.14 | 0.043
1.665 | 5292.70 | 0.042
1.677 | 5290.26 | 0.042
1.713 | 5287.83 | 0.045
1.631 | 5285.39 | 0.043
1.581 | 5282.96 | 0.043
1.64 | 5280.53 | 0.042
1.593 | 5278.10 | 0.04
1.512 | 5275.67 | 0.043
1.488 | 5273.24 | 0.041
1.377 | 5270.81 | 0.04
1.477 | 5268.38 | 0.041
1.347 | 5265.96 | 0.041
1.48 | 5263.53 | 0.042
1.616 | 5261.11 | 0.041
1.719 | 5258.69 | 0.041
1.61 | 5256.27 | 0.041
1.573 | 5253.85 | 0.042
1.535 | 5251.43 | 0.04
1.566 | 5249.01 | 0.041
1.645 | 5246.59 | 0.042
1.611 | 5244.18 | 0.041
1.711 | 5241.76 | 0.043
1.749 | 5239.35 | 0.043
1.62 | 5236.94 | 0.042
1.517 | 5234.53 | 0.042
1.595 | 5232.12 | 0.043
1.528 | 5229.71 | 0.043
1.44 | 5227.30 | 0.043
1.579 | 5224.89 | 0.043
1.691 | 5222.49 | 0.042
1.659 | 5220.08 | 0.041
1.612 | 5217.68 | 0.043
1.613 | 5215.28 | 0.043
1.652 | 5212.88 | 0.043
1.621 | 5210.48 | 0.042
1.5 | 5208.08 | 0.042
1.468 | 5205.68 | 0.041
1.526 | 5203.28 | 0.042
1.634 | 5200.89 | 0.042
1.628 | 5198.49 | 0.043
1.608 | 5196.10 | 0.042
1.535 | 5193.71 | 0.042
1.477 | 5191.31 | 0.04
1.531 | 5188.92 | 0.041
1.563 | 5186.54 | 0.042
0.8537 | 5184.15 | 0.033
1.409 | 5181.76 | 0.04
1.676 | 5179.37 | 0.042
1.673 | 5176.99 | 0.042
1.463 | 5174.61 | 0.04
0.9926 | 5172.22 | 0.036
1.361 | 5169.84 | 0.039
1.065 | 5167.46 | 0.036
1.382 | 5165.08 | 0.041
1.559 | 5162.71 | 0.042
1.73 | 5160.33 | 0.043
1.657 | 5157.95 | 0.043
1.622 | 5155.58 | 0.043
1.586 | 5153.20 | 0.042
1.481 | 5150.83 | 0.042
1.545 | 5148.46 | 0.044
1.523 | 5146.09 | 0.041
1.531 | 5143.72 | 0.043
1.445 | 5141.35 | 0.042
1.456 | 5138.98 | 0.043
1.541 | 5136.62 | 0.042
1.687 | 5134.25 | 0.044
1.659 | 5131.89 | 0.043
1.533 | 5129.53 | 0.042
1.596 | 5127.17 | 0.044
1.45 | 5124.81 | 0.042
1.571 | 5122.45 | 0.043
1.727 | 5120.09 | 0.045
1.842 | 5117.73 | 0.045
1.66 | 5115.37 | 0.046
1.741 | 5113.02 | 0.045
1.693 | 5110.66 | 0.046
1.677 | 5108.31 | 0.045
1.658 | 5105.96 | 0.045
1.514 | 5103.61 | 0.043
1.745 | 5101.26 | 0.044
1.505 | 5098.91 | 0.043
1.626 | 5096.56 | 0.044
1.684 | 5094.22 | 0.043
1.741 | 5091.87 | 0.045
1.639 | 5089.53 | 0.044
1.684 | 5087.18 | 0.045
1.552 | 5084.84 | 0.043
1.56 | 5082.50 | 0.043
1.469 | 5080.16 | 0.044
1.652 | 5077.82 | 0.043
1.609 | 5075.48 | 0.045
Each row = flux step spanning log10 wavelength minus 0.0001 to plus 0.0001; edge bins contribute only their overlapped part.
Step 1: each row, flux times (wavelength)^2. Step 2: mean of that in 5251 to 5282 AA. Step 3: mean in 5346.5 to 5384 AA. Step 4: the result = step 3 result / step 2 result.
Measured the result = 1.09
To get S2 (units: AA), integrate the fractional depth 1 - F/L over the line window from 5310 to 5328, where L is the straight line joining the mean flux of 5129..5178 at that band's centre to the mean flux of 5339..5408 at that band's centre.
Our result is -0.6 AA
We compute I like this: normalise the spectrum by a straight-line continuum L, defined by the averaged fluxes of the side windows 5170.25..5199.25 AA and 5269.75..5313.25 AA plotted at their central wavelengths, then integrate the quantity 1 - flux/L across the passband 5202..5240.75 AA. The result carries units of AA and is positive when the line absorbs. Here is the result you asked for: -2.02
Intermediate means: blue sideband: 1.45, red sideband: 1.63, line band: 1.59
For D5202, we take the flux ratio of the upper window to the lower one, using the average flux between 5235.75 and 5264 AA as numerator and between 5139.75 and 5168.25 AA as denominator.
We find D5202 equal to 1.1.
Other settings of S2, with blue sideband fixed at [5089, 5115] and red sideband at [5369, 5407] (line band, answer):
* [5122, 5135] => 0.6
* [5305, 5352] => 0.2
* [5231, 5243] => -0.1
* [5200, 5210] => 0.6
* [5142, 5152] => 0.8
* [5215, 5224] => -0.1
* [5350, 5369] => -0.2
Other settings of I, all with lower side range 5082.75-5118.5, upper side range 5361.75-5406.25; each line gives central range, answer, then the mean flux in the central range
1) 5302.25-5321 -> -0.9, 1.69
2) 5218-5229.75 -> 0.3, 1.59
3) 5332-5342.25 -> 0.0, 1.61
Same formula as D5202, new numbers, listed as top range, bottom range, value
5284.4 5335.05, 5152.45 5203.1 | 1.10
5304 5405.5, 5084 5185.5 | 1.04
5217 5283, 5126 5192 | 1.06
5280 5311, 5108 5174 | 1.07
